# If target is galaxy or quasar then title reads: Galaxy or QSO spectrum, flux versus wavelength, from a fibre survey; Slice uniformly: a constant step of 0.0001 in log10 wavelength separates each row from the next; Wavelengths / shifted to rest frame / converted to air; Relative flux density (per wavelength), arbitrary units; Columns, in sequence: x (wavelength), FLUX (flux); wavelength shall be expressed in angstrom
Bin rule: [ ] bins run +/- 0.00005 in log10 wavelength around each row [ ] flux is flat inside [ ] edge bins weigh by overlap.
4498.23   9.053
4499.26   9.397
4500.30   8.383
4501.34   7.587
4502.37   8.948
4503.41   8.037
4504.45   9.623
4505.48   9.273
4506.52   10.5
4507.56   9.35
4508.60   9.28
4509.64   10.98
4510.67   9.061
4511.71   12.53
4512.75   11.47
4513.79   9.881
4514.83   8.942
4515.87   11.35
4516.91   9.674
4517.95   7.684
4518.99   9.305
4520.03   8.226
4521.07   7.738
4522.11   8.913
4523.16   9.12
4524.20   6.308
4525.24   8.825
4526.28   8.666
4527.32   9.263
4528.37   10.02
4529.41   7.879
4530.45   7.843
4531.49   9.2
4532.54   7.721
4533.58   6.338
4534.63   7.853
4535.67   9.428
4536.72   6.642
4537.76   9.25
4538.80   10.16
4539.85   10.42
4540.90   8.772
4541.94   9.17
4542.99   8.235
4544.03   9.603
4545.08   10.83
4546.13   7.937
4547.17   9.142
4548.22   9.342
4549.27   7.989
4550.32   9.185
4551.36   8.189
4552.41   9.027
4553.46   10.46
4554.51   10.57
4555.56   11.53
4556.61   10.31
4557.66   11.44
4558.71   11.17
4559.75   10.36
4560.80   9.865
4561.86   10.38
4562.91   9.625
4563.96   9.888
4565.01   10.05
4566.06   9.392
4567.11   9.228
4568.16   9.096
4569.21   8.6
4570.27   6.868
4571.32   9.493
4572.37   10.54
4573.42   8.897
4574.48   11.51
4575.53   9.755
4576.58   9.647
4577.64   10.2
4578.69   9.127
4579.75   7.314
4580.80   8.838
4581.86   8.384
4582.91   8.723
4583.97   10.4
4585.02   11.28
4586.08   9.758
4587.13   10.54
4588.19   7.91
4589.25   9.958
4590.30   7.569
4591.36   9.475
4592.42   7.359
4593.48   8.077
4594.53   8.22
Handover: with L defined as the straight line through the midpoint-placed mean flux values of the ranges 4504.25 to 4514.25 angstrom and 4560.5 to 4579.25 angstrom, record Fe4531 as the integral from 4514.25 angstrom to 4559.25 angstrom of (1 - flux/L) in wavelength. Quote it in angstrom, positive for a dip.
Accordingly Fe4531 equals 3.8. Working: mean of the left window 10.2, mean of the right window 9.55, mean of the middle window 9.07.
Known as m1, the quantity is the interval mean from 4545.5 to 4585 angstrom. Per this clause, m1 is 9.55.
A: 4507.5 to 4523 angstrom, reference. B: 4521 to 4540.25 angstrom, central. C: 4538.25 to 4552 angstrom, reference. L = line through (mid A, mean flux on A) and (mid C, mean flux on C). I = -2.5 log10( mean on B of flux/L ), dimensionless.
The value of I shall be 0.11 mag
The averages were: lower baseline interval 9.62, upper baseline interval 9.15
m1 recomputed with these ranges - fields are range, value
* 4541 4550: 9.02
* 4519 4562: 9.1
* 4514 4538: 8.54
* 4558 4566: 10.2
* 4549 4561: 10.1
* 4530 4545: 8.69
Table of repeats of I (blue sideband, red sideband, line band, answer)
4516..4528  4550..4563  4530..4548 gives 0.079 mag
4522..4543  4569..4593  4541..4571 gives -0.077 mag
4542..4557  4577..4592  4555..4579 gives -0.061 mag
